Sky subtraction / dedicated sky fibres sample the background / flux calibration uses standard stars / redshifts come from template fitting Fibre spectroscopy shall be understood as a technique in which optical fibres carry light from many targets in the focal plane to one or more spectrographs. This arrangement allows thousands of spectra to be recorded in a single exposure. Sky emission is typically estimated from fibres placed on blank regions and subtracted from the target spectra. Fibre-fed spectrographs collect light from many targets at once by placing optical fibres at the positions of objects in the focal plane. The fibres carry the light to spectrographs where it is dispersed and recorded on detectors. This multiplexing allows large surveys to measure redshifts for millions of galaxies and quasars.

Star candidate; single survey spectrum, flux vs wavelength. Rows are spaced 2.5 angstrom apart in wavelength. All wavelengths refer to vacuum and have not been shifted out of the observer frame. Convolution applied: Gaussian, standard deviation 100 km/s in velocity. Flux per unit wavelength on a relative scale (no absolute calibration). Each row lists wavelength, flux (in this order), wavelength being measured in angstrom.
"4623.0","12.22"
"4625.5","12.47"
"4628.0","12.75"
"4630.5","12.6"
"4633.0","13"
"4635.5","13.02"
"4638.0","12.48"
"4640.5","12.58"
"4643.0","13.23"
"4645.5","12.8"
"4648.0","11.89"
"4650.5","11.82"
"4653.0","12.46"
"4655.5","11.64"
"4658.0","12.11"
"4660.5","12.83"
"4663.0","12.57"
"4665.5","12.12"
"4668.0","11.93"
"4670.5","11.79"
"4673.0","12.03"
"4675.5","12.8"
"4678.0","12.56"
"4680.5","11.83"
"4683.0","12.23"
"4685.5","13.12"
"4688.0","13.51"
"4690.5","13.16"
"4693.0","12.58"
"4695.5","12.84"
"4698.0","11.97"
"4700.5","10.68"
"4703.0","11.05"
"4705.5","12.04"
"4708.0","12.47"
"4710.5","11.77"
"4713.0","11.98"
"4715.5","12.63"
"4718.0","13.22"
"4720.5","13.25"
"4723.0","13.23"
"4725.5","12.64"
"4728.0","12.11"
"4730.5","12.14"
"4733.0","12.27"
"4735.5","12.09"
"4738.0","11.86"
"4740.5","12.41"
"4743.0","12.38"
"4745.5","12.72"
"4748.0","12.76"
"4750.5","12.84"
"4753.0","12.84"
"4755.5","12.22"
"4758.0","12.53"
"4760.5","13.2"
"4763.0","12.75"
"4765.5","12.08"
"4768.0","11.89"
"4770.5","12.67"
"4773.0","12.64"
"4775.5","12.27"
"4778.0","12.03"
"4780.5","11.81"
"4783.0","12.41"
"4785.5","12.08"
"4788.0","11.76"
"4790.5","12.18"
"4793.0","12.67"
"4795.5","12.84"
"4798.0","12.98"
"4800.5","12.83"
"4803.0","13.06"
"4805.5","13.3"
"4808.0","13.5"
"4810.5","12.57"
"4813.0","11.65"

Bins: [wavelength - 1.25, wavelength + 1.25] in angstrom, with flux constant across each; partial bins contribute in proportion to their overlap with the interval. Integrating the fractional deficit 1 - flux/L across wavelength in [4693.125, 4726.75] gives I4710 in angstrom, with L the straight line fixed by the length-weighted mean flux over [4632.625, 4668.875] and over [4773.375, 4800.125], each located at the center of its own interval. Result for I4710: 0.2 angstrom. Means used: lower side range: 12.4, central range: 12.3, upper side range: 12.3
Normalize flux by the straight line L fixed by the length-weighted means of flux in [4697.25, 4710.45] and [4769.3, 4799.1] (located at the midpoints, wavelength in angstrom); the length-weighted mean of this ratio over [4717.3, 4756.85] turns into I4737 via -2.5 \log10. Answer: -0.05 mag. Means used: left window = 11.6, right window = 12.4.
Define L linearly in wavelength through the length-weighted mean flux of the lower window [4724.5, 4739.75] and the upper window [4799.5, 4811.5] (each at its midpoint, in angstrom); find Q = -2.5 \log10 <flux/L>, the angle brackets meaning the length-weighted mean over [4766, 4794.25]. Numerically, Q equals 0.05 mag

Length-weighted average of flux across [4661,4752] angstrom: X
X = 12.4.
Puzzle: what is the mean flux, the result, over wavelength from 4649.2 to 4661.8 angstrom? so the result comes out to 12.2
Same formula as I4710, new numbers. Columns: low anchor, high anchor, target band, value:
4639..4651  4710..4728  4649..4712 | 1.76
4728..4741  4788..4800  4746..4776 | -0.57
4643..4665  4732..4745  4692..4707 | 0.50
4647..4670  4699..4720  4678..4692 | -0.77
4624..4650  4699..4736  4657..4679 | 0.33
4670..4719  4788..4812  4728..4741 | 0.38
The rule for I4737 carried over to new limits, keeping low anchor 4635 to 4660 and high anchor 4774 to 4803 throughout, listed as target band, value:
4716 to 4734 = -0.03 mag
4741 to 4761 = -0.02 mag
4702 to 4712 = 0.05 mag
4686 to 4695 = -0.06 mag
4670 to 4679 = 0.01 mag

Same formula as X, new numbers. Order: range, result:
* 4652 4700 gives 12.4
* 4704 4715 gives 12.1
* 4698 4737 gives 12.2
